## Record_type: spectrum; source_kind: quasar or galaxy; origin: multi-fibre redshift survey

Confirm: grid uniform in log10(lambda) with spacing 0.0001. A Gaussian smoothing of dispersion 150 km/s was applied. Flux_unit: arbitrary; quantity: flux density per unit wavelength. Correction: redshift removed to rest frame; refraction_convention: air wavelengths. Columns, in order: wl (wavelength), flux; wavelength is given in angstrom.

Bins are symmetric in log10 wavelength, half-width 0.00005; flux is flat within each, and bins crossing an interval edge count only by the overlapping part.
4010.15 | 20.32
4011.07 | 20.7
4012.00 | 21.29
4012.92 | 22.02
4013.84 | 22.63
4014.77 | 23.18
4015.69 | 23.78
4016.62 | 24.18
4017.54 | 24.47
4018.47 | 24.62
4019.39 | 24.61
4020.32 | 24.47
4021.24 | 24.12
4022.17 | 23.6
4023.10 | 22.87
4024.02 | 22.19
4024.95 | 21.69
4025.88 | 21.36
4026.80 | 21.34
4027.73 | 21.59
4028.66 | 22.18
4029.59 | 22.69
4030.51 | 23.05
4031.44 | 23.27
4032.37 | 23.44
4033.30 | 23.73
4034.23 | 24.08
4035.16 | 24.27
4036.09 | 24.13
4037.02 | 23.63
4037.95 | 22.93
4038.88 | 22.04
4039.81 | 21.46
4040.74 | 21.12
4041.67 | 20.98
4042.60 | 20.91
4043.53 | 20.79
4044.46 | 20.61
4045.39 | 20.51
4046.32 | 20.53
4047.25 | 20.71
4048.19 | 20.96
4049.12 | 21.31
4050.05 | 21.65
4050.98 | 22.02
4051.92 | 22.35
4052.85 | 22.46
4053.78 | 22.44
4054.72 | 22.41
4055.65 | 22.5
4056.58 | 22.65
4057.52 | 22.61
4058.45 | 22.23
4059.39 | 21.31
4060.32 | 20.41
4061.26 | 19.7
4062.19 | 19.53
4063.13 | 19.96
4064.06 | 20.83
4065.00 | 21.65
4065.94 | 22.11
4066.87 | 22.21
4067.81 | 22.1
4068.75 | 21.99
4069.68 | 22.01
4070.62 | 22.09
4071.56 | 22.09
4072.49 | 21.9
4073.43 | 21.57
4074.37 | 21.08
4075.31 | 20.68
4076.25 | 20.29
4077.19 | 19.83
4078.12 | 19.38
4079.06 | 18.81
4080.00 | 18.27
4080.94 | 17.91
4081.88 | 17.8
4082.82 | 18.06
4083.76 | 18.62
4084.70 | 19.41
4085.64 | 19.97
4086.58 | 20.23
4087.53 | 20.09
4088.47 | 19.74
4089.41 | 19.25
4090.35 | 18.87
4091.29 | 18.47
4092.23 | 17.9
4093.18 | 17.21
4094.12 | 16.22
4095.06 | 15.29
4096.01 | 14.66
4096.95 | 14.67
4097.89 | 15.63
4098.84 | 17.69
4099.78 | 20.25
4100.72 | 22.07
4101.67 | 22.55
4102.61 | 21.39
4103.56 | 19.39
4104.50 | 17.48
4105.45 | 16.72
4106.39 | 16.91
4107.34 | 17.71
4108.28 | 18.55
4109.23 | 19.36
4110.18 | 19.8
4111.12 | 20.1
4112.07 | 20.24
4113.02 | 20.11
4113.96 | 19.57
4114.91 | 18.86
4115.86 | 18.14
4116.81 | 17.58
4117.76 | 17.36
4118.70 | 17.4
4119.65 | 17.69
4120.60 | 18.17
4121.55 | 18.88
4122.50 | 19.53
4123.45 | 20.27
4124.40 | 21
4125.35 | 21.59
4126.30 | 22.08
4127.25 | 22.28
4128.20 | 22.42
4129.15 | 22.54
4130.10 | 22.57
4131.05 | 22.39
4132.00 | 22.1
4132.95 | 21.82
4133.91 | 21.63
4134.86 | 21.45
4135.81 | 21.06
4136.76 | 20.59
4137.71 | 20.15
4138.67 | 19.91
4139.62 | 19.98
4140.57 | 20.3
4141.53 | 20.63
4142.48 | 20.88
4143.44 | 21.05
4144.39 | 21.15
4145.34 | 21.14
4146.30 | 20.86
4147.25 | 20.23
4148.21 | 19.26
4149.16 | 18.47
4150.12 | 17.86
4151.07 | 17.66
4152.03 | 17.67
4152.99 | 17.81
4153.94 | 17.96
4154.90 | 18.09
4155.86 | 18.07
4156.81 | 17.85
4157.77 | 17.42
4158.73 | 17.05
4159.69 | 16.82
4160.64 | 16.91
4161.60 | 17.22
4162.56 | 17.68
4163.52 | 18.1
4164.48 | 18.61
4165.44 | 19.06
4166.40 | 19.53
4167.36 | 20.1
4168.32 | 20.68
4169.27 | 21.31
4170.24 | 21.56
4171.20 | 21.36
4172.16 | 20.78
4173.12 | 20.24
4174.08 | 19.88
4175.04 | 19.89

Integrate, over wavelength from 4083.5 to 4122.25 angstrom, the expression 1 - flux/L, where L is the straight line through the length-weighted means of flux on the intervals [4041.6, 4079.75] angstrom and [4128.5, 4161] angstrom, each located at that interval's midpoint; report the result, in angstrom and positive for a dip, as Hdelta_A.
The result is 3.7 angstrom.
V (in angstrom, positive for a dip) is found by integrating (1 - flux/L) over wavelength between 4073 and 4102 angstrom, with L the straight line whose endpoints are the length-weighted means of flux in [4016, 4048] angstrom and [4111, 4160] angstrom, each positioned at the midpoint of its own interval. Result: 3.2 angstrom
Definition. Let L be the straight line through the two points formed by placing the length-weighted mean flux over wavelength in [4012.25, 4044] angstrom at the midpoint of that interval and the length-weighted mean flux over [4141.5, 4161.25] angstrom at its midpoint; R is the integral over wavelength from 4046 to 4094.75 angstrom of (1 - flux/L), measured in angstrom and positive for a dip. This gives 2.2 angstrom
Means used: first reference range 22.9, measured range 20.5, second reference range 18.8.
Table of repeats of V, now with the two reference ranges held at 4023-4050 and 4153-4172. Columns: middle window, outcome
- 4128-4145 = -1.6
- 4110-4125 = 0.7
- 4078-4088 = 0.9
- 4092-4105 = 1.5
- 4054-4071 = -0.2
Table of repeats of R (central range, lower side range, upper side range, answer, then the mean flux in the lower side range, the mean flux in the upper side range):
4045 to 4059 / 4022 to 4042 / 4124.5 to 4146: 0.3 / 22.6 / 21.3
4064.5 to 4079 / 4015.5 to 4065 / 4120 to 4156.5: 0.2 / 22.2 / 20.3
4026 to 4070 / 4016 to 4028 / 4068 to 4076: 1.0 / 23.2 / 21.6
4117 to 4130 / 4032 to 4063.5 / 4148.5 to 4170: -0.5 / 21.8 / 18.3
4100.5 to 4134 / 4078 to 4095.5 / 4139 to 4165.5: -2.3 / 18.5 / 18.8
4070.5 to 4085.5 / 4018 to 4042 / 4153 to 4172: 1.1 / 22.9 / 18.7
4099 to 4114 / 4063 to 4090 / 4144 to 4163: 0.1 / 20.3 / 18.3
